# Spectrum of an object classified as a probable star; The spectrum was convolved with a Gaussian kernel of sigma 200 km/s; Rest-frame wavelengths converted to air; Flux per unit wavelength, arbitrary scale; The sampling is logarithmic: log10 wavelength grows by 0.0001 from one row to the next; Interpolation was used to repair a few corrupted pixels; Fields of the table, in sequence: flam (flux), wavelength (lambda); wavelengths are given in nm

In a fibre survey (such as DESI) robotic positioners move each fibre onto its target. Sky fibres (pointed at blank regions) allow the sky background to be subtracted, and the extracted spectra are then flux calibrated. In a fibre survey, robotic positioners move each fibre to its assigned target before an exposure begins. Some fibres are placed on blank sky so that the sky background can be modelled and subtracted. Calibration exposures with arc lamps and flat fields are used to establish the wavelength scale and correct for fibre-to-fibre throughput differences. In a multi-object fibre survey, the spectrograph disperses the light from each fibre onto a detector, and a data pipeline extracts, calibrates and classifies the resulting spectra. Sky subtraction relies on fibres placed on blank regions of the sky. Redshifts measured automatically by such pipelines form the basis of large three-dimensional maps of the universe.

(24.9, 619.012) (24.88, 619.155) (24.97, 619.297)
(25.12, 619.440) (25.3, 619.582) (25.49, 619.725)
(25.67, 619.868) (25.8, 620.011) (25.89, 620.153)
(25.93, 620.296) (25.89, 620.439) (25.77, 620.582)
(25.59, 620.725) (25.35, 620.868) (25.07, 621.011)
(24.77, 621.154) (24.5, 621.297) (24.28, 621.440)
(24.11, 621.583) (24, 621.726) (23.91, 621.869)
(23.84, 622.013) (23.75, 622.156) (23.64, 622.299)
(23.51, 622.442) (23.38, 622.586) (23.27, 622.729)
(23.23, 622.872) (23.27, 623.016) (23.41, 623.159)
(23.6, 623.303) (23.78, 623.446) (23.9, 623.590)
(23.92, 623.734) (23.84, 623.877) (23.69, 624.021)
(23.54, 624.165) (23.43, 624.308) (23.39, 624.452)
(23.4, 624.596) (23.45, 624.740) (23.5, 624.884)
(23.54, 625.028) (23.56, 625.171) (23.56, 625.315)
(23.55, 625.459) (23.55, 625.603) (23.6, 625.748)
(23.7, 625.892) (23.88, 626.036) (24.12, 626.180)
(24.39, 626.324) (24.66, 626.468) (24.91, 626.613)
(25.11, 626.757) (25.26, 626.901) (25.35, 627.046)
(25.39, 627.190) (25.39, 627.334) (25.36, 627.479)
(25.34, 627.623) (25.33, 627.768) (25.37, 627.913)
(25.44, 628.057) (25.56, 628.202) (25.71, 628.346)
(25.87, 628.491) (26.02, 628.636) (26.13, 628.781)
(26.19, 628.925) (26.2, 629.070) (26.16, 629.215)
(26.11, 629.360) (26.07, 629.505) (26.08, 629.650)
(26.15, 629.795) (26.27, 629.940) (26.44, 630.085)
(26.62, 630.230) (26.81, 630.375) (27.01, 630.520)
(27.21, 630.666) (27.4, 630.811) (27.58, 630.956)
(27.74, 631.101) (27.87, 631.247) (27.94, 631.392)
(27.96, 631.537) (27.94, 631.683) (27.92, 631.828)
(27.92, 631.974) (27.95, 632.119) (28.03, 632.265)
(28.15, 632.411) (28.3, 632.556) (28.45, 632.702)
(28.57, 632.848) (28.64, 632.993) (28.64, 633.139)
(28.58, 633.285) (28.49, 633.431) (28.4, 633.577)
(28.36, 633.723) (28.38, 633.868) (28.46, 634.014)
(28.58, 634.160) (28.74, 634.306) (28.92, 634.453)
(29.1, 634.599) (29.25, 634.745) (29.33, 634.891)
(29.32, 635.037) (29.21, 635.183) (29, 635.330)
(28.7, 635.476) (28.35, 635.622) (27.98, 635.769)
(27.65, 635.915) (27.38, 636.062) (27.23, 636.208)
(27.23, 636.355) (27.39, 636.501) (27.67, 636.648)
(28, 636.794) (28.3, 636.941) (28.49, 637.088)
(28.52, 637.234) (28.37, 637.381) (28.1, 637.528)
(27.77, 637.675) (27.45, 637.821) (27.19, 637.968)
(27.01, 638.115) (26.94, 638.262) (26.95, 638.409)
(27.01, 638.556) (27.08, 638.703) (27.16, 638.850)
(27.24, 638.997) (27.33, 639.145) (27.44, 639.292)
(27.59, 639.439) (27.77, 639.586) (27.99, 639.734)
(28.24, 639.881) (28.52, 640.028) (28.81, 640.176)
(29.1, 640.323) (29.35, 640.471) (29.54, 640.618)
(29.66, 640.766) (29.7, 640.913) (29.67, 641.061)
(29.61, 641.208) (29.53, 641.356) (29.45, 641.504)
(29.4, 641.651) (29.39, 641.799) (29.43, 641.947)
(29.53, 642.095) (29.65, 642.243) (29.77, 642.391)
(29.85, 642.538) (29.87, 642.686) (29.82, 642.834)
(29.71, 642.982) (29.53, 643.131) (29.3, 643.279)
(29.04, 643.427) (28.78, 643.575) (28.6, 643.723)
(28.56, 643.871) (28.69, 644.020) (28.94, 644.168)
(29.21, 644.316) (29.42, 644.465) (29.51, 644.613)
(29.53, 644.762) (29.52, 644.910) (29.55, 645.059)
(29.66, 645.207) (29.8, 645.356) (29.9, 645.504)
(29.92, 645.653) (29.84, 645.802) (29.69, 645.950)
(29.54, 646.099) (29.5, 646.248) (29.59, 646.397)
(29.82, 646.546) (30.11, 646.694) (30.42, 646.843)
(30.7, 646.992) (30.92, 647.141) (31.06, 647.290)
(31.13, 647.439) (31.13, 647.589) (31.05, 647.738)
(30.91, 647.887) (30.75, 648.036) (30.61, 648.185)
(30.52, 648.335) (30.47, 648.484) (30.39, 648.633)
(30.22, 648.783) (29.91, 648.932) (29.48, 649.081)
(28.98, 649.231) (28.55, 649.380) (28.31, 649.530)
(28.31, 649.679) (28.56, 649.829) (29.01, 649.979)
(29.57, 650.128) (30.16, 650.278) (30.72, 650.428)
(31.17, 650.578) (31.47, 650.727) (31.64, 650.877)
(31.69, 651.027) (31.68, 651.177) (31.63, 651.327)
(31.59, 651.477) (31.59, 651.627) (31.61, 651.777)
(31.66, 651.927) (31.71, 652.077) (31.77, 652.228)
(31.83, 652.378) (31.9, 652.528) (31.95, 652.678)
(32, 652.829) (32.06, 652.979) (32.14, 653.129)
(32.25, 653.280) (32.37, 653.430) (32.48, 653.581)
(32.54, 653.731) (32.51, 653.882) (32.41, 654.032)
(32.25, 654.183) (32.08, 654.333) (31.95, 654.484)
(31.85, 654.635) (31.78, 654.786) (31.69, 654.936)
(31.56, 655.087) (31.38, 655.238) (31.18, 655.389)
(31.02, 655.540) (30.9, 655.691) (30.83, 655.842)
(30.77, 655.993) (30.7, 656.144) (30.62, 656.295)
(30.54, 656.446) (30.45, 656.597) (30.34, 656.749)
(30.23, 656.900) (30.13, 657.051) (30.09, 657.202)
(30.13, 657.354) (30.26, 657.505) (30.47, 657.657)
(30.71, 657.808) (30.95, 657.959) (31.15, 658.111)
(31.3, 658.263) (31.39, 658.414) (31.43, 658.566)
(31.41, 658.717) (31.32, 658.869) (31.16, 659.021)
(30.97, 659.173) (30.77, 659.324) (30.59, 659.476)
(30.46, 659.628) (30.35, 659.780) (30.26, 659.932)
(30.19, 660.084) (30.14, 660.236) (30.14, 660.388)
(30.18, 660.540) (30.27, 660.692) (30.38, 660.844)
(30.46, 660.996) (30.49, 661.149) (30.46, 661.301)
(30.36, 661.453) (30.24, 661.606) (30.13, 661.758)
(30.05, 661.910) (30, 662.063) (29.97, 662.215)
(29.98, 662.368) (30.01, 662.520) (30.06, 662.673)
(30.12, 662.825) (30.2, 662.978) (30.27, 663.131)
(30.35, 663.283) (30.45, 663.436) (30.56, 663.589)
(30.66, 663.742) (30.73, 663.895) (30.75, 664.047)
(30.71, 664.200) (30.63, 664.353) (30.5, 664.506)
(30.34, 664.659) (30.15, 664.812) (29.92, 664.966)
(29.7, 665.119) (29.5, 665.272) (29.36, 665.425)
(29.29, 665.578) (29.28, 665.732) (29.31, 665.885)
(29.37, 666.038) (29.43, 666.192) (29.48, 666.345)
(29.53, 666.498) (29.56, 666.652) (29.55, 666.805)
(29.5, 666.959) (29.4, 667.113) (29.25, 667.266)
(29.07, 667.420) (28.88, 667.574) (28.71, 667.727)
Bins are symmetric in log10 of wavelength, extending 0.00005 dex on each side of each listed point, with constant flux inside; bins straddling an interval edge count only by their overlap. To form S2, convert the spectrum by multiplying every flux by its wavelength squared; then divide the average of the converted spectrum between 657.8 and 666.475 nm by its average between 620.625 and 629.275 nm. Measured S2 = 1.39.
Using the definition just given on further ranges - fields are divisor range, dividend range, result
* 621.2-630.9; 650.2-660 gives 1.38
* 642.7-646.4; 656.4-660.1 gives 1.09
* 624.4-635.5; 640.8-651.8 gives 1.19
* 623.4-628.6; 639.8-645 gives 1.27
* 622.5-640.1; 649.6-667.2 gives 1.26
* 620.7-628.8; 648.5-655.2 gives 1.40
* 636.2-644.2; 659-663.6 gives 1.13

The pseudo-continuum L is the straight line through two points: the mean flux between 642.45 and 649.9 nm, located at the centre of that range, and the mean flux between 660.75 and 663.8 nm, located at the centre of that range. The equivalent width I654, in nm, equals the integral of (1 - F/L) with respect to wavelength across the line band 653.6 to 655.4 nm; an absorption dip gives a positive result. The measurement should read -0.12 nm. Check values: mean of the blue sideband 29.7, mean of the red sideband 30.3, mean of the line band 32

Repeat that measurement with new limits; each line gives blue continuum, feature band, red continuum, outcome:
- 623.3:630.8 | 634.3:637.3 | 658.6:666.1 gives -0.24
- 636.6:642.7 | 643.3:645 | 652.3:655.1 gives 0.03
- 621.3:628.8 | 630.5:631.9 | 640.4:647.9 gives -0.09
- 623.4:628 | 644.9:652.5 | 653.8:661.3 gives -0.35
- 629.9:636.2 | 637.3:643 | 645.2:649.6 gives 0.11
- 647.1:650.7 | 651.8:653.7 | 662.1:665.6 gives -0.12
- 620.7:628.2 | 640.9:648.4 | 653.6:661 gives -0.38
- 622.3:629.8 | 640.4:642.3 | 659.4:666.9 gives -0.19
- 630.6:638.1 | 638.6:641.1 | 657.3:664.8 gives 0.03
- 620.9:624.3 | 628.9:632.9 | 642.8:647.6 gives -0.19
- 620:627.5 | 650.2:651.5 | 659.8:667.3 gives -0.14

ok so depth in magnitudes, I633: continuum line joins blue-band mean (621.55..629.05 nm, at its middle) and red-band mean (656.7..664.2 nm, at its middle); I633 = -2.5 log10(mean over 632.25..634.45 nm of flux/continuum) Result -0.11 mag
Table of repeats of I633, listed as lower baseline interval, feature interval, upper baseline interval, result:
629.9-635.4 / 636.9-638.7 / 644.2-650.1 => 0.04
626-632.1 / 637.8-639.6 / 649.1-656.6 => 0.04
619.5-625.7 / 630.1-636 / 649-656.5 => -0.06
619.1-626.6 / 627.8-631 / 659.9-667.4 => -0.05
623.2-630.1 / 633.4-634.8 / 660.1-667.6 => -0.11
